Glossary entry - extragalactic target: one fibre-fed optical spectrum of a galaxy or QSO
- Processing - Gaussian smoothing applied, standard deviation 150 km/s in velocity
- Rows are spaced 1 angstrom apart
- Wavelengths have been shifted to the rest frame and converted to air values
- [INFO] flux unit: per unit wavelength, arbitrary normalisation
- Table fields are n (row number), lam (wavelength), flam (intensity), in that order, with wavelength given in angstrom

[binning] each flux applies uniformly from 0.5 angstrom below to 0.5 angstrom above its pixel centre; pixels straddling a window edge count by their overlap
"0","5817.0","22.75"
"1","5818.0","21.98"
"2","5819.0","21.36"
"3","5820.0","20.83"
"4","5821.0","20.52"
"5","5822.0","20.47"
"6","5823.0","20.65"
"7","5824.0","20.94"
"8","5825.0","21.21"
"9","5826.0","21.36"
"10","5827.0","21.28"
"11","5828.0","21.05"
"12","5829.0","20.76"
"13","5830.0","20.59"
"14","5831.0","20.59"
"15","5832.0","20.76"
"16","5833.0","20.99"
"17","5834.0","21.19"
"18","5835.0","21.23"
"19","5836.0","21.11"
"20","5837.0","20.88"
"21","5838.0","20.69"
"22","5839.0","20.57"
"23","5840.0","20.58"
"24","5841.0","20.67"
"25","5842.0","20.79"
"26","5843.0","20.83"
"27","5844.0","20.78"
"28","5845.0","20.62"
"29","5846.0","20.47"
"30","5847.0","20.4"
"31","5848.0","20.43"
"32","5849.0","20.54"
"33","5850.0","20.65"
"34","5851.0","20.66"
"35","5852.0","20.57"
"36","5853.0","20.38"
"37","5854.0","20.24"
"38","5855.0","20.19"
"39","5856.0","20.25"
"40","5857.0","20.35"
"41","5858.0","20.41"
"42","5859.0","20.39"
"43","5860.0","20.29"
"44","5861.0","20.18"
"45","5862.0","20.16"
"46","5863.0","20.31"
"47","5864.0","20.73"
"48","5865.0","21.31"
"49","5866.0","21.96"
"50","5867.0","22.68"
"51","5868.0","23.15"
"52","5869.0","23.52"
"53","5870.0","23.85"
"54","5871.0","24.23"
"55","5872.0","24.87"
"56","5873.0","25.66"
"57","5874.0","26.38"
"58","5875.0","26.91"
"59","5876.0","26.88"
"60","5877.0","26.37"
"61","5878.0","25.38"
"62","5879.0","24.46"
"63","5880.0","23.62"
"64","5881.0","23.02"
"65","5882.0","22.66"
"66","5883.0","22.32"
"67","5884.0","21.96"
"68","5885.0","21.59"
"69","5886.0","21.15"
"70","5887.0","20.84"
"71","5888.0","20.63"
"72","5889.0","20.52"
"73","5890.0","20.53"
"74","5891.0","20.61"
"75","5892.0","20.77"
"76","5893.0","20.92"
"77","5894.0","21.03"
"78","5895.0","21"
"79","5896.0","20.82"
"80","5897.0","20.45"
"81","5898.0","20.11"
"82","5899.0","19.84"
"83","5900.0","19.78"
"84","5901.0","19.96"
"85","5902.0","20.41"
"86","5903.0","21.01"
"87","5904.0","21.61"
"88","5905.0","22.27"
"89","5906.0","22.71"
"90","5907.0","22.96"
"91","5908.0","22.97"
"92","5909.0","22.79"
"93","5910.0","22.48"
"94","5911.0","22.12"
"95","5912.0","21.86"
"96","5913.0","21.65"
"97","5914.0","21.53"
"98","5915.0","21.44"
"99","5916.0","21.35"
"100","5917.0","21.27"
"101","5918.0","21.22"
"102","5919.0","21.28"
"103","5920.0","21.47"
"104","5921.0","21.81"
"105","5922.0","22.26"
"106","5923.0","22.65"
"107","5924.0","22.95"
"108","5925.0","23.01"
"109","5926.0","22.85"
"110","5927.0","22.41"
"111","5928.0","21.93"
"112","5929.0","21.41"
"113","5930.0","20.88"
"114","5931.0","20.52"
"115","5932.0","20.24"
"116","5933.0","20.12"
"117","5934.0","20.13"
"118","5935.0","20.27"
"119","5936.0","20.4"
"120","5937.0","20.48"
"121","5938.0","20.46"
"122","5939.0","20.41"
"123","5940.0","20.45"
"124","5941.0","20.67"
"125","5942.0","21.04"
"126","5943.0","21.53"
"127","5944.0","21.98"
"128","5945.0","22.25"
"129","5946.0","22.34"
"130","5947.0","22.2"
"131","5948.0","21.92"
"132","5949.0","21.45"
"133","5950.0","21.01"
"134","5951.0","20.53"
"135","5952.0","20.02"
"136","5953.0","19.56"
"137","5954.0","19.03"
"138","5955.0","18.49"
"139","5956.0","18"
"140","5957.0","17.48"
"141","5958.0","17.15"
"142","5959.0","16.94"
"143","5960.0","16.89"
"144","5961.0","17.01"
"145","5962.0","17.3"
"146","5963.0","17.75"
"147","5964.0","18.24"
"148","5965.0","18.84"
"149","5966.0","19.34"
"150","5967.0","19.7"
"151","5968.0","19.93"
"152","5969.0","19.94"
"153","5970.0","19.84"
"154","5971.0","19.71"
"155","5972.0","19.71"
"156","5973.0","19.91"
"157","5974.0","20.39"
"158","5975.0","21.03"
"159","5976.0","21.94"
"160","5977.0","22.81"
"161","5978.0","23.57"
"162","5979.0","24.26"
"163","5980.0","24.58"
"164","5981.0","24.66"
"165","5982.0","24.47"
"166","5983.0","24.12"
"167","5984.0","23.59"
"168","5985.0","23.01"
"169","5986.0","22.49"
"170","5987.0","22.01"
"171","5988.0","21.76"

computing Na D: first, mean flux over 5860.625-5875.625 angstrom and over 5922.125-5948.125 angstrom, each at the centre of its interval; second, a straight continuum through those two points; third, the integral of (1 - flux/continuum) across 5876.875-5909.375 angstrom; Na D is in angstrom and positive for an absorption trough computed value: 1.2 angstrom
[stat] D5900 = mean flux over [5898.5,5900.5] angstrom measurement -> 19.8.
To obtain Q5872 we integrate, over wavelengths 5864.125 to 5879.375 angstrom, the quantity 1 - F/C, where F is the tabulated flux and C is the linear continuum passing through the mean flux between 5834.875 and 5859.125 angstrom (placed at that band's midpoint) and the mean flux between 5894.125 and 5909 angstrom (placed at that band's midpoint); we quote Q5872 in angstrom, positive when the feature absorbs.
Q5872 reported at -2.6 angstrom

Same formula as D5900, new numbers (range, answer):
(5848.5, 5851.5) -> 20.6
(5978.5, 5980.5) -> 24.4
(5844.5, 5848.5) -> 20.5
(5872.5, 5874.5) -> 26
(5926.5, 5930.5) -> 21.7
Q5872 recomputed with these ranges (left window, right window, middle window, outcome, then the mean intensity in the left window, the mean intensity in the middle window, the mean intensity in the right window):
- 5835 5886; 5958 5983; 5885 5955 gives -0.4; 21.9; 21.2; 20.4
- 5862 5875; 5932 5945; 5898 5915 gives 0.2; 23.2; 21.6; 20.7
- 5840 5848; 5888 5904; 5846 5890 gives -3.3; 20.6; 22.1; 20.6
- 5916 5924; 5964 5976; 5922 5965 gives 1.2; 21.8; 20.3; 19.9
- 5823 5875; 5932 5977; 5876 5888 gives -1.3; 21.3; 23.1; 19.9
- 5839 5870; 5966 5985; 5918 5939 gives 0.1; 20.9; 21.3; 21.9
